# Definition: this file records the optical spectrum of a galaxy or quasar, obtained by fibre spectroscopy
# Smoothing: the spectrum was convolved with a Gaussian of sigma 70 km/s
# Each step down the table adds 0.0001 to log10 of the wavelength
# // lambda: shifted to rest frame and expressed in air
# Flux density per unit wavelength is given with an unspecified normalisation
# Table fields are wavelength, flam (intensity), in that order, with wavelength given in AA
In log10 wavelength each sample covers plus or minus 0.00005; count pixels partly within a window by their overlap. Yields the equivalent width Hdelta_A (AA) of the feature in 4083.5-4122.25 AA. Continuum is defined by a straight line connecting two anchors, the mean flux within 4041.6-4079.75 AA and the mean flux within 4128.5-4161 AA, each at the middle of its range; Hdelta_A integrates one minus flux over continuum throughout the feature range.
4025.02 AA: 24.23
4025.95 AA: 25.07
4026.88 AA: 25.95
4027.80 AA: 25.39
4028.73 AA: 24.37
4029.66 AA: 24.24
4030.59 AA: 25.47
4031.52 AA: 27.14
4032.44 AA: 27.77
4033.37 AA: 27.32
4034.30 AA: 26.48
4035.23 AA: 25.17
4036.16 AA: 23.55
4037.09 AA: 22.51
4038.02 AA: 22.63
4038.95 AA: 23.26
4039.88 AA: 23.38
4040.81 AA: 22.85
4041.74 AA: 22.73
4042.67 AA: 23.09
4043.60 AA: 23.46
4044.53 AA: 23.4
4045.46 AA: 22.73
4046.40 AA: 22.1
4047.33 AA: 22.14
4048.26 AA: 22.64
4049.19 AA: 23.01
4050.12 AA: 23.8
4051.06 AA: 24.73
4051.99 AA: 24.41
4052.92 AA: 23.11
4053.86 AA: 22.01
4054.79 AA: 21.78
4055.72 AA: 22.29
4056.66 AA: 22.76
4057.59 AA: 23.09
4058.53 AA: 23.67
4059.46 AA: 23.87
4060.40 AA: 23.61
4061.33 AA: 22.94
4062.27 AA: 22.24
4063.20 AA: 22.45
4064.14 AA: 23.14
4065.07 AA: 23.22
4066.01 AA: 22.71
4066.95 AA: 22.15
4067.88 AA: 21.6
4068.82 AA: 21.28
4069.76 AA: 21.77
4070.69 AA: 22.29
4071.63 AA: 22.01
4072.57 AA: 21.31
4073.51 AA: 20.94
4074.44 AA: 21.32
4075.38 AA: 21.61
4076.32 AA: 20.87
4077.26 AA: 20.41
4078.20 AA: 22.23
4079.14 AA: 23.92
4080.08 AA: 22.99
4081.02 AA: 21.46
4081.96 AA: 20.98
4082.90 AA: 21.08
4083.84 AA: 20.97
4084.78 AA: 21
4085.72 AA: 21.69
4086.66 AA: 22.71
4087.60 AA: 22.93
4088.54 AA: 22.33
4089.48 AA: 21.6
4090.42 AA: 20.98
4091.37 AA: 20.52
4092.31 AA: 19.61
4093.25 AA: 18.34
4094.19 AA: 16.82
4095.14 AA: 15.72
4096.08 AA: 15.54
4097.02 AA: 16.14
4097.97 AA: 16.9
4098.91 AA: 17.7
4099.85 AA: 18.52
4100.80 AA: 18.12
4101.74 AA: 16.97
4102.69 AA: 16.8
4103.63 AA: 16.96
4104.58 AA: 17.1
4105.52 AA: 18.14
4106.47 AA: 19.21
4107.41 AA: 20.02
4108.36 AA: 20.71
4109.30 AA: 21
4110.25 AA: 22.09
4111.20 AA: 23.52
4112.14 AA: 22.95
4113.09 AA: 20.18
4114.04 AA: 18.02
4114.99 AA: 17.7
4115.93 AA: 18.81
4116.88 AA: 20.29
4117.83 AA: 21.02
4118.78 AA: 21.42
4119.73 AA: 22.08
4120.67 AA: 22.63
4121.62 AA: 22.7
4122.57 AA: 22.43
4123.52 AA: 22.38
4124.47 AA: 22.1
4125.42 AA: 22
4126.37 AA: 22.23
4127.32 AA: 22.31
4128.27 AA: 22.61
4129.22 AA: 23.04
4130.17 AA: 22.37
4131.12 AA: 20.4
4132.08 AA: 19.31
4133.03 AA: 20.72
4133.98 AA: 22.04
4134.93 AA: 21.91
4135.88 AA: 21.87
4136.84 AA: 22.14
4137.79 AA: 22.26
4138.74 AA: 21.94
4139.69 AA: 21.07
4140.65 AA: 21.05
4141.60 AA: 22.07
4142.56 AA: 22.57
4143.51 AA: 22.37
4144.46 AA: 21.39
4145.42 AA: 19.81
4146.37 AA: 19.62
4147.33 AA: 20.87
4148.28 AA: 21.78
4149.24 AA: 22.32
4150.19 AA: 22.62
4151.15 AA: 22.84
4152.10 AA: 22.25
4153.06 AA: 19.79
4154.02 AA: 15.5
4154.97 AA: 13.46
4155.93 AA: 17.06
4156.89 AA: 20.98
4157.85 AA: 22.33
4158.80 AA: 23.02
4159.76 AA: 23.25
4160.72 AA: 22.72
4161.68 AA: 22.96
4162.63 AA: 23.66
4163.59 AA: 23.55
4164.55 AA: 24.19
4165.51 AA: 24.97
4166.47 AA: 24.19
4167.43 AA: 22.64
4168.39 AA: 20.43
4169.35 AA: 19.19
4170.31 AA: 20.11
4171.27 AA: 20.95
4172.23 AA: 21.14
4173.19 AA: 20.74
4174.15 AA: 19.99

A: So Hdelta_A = 3.7 AA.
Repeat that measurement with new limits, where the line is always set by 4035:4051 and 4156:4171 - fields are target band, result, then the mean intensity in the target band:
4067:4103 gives 4.02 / 20.3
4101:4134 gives 2.90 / 20.7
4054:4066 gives 0.05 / 22.9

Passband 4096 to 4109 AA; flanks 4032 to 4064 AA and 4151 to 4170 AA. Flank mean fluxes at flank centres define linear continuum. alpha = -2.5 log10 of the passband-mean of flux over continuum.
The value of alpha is 0.246 mag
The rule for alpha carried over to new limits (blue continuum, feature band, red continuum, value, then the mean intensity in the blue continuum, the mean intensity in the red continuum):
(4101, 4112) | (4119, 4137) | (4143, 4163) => -0.09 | 19.4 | 21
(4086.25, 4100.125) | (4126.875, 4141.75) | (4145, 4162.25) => -0.08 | 19.1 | 20.8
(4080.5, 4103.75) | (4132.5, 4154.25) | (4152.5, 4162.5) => -0.07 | 19.3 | 20.2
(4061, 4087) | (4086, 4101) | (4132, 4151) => 0.14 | 21.9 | 21.6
